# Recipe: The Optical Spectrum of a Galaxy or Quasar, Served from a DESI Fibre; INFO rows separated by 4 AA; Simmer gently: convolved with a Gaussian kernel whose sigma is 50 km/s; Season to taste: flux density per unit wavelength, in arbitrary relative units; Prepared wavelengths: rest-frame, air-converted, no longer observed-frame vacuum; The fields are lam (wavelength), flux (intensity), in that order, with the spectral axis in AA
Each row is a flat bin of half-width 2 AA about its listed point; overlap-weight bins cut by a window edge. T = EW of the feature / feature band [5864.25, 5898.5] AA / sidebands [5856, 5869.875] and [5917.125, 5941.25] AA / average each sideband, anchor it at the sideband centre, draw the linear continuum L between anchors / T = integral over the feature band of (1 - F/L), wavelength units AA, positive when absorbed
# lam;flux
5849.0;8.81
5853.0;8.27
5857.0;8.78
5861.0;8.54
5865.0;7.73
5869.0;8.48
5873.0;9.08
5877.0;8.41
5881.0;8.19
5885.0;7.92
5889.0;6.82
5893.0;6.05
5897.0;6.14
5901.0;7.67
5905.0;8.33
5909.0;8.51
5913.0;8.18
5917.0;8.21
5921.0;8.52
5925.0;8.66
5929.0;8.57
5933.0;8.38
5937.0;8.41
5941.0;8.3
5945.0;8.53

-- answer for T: 2.9 AA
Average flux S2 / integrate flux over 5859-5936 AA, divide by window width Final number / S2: 8.03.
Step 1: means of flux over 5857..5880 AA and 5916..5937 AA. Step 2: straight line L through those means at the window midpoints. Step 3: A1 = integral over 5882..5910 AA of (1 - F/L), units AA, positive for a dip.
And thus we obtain 3.75 AA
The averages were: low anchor 8.47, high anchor 8.47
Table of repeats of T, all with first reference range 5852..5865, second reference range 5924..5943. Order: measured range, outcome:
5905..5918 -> 0.21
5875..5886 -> 0.31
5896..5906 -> 1.22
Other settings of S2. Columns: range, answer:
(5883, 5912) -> 7.38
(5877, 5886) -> 8.15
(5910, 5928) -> 8.41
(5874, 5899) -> 7.33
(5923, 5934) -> 8.55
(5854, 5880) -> 8.48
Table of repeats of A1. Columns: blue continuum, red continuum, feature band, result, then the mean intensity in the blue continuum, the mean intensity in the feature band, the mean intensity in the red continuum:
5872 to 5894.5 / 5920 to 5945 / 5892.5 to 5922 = 1.2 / 7.72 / 7.76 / 8.48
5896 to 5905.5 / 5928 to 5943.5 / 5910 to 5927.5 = -1.1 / 7.36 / 8.4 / 8.41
